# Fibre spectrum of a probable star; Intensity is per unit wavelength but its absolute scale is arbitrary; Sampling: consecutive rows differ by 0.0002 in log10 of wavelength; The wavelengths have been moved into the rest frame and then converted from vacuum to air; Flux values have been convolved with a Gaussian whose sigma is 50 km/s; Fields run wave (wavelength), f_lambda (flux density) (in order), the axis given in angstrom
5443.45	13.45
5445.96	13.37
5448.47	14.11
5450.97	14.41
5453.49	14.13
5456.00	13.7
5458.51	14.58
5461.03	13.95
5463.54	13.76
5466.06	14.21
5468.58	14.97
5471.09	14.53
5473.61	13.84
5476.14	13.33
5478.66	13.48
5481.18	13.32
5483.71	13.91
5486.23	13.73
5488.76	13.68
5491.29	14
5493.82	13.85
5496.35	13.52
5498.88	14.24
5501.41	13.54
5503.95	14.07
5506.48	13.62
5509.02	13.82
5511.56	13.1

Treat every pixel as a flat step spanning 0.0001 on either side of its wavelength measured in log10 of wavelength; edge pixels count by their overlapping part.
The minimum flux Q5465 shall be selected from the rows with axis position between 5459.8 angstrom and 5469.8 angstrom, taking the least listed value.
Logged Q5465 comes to 13.76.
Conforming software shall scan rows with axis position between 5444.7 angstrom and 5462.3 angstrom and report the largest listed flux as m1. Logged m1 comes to 14.58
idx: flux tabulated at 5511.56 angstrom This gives 13.1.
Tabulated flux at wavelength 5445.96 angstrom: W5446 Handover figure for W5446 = 13.37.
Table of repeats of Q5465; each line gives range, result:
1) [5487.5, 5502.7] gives 13.52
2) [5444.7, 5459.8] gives 13.37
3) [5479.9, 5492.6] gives 13.32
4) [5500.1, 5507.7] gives 13.54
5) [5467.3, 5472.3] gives 14.53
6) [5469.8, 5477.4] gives 13.33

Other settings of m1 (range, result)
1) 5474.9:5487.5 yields 13.91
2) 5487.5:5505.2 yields 14.24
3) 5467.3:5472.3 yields 14.97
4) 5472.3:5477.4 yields 13.84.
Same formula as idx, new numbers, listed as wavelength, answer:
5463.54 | 13.76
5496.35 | 13.52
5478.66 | 13.48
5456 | 13.7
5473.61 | 13.84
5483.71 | 13.91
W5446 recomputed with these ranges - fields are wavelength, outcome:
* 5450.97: 14.41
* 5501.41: 13.54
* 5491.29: 14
